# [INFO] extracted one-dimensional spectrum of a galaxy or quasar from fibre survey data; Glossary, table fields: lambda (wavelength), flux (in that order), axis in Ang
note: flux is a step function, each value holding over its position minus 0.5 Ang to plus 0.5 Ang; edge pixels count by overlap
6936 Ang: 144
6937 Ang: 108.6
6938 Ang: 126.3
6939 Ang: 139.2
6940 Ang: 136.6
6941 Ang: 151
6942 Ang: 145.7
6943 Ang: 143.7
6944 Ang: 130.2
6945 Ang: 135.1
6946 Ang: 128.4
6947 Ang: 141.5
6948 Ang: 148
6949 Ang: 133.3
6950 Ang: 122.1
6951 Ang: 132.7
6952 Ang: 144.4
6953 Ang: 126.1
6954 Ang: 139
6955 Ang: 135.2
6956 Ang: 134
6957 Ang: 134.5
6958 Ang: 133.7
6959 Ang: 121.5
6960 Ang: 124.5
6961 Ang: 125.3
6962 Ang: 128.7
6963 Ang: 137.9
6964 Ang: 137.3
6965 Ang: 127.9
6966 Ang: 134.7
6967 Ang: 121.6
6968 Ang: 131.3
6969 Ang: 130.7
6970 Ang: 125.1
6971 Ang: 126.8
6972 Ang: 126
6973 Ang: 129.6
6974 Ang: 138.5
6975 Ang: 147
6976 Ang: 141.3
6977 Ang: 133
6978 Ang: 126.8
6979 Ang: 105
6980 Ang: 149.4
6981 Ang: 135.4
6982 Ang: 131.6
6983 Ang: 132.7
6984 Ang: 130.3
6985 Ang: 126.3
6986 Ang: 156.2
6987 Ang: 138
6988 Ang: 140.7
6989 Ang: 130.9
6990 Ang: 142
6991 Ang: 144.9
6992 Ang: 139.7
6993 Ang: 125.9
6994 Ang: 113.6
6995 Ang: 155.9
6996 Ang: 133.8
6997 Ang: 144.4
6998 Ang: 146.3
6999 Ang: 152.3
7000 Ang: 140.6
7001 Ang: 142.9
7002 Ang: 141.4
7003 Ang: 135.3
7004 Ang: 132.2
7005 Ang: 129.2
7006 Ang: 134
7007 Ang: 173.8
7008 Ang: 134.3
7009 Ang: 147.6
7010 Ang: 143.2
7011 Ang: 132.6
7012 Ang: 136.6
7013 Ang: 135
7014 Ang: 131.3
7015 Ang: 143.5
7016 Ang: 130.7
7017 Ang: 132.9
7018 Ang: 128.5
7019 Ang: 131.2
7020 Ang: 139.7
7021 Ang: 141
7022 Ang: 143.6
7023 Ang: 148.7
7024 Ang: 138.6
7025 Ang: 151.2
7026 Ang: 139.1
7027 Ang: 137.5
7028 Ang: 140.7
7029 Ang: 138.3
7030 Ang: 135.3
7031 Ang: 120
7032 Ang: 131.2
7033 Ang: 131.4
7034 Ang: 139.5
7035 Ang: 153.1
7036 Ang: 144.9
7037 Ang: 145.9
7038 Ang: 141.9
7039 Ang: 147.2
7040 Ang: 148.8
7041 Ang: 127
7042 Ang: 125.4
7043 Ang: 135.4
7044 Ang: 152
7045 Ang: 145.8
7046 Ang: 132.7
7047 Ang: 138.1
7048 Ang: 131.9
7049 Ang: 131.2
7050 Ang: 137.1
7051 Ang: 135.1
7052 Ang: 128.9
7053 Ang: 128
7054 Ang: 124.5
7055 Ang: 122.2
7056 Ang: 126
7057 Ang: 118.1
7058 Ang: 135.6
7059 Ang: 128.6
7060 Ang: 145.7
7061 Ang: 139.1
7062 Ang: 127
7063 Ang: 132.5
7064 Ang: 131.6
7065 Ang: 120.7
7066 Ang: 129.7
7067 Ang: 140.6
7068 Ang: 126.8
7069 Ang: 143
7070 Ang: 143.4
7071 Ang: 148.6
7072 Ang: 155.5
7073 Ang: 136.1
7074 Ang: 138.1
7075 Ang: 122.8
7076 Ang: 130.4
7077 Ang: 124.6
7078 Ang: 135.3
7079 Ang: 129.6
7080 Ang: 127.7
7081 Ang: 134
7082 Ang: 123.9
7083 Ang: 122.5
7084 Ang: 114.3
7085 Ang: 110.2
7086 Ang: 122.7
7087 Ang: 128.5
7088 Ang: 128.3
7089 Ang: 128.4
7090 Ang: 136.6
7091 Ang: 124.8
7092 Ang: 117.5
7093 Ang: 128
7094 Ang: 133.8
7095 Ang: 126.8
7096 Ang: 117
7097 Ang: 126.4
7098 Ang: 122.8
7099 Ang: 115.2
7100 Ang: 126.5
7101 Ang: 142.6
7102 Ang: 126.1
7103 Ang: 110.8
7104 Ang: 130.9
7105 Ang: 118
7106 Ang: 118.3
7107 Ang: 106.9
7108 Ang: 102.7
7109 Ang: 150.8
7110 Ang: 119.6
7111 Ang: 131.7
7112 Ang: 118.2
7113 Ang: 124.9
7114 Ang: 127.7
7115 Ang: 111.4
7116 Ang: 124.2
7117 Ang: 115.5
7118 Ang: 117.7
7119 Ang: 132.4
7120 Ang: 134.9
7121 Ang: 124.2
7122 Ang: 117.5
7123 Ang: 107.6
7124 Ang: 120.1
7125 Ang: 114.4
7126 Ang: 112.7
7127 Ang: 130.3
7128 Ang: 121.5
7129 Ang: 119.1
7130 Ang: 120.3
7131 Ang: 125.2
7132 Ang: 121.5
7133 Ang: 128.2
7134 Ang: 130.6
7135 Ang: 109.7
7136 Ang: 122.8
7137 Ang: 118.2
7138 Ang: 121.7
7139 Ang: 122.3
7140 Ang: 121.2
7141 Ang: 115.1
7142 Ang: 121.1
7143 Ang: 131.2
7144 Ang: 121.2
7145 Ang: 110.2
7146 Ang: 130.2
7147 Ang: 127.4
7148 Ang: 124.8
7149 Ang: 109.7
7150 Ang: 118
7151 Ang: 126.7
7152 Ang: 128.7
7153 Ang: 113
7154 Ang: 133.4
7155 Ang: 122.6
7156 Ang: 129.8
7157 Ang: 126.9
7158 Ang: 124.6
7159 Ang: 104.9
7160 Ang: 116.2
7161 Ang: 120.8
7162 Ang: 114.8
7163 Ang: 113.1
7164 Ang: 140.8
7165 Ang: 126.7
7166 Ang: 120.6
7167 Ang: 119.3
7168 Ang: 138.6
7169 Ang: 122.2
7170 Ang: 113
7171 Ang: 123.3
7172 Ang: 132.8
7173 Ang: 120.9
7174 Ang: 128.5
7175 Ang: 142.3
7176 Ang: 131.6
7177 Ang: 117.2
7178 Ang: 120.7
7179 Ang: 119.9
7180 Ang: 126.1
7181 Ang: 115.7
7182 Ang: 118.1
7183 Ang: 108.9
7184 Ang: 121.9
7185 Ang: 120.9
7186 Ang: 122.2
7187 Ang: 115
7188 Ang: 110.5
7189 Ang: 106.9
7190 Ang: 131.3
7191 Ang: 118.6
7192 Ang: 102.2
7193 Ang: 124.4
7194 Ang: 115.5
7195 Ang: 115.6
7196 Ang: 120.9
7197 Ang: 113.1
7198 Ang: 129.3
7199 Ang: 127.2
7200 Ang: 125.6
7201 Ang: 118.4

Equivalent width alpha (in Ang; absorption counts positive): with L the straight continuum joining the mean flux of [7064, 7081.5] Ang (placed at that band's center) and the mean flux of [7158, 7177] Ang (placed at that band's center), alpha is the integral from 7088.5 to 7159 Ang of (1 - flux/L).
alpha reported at 3.3 Ang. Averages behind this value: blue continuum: 134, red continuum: 124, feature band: 123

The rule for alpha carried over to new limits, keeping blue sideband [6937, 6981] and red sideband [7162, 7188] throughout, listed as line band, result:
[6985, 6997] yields -0.6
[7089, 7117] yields 0.6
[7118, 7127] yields 0.3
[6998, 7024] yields -1.8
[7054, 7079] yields -1.0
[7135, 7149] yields 0.4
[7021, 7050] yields -2.2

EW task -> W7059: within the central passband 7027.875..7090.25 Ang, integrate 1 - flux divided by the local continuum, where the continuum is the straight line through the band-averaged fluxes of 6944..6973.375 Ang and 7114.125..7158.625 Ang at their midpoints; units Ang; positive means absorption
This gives -3.6 Ang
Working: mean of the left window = 132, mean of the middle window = 133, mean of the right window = 122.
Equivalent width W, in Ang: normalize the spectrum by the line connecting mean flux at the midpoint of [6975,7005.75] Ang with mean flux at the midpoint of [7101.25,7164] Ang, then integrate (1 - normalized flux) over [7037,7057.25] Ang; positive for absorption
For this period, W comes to -0.6 Ang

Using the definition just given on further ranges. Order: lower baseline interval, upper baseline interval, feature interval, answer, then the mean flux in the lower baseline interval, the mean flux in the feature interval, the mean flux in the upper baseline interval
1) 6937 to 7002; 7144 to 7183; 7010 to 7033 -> -0.9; 135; 137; 123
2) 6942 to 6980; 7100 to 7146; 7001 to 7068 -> -4.6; 132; 136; 122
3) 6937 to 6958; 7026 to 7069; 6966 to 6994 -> 0.4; 136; 133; 135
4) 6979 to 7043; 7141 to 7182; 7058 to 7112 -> 1.1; 138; 128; 123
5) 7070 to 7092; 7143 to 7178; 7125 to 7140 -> 0.5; 130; 121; 123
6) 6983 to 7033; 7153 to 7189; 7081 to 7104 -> 0.9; 138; 125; 122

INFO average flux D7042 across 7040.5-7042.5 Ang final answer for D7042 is 126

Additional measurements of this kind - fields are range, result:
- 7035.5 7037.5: 145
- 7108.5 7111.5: 134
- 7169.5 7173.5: 122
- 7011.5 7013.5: 136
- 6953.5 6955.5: 137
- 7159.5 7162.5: 117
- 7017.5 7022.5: 137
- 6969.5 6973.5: 127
